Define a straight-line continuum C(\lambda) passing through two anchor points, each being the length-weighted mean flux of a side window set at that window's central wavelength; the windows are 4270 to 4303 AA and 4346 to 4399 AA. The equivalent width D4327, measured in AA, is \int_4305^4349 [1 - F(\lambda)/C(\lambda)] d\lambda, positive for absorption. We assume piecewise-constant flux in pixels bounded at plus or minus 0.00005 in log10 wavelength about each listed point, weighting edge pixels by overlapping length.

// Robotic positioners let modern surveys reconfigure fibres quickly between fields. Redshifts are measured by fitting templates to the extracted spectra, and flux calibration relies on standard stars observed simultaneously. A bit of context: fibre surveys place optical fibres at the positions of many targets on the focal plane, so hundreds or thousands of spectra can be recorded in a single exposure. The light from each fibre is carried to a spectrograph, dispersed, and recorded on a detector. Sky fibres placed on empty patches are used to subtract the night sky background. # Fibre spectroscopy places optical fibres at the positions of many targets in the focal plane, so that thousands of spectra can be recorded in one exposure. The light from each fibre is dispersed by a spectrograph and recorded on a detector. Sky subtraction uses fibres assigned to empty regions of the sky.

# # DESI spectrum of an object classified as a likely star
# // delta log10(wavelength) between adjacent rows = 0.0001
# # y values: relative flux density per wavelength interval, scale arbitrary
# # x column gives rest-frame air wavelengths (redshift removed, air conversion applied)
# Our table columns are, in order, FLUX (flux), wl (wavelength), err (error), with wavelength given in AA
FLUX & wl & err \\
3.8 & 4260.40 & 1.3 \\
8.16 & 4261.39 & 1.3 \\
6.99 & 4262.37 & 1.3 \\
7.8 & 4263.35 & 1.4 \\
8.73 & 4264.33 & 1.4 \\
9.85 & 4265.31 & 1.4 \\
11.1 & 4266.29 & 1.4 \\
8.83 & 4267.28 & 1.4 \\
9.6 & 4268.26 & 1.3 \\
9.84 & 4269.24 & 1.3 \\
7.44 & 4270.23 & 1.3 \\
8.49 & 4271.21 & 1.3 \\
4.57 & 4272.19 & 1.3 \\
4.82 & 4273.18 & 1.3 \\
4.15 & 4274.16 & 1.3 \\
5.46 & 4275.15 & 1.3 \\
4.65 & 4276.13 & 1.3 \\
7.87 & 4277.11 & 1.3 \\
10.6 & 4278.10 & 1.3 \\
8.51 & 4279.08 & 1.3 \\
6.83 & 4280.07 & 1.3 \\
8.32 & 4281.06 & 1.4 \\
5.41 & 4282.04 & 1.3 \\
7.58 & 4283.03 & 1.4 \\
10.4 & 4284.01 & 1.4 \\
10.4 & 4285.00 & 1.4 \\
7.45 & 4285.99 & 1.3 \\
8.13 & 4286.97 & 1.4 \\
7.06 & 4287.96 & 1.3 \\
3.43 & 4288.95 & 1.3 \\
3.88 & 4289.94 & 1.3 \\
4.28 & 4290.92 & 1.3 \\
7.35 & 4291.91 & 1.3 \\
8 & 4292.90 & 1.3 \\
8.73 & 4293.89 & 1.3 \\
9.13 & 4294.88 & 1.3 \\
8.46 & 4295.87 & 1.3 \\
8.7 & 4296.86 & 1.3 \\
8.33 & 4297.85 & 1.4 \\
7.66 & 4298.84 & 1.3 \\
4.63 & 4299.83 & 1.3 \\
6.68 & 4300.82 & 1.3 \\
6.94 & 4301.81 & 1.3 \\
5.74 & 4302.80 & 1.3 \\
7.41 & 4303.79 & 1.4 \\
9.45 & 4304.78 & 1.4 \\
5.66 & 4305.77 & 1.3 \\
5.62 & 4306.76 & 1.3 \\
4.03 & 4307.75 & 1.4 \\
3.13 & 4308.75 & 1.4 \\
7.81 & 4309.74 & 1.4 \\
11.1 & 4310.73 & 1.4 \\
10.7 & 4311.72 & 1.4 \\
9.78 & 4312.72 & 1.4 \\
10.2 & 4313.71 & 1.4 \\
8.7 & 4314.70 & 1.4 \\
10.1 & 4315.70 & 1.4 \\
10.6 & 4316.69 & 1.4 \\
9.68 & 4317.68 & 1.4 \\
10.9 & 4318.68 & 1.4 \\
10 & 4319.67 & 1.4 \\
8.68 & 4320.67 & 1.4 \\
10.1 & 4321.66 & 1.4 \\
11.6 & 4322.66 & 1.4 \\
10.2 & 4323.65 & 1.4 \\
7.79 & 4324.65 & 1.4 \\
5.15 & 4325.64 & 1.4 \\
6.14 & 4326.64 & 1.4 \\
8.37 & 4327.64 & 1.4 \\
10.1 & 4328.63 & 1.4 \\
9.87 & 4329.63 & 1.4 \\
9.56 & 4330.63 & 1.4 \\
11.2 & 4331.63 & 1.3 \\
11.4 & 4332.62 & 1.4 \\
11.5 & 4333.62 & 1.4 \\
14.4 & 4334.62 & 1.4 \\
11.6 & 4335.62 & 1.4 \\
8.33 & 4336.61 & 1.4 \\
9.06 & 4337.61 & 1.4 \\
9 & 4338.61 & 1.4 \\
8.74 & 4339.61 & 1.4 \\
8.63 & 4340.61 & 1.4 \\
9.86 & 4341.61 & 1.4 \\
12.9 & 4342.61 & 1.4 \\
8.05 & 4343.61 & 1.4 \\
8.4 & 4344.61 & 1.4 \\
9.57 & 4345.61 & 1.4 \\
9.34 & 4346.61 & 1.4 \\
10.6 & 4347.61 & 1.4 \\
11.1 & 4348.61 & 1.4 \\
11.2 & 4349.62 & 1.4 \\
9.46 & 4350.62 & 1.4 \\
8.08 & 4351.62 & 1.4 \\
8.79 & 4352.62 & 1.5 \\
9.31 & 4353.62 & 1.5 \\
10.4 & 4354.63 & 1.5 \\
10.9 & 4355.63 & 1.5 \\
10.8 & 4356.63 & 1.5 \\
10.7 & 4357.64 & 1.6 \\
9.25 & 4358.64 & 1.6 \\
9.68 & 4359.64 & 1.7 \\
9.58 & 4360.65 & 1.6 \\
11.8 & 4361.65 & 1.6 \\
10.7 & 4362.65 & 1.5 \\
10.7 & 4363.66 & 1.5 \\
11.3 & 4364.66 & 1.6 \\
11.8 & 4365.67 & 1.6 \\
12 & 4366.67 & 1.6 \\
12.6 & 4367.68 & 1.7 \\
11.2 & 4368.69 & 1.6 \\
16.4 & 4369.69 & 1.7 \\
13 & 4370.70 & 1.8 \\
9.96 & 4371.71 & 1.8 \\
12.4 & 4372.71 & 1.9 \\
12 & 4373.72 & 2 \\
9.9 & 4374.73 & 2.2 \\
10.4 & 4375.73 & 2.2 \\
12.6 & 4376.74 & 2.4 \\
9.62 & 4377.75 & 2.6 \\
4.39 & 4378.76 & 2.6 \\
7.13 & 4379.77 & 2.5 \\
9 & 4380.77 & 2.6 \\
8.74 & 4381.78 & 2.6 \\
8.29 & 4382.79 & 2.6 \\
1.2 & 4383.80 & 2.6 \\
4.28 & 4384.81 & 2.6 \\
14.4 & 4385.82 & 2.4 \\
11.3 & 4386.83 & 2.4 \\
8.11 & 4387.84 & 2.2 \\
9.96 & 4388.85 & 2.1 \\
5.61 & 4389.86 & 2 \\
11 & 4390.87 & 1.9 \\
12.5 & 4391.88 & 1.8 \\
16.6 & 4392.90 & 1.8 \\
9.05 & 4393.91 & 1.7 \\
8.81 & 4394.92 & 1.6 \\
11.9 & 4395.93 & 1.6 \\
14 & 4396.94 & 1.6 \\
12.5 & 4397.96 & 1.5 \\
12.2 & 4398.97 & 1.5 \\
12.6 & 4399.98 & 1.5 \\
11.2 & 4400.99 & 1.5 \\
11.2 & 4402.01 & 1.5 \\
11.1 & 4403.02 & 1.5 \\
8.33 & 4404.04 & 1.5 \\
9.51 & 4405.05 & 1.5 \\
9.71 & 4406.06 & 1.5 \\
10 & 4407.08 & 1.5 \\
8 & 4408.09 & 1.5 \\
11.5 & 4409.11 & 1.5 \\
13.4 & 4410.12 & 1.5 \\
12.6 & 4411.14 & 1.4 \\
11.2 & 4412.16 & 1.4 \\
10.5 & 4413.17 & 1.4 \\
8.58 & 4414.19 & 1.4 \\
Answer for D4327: -3.5 AA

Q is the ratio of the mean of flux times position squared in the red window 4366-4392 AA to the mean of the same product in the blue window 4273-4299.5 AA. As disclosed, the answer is 1.4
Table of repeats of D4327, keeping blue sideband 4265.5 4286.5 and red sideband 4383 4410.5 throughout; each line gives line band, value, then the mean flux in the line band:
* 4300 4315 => 1.76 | 7.46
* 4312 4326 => -1.49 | 9.6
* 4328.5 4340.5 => -1.79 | 10.3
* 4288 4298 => 1.41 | 6.98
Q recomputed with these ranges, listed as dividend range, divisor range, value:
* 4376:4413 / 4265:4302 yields 1.43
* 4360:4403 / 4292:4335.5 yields 1.25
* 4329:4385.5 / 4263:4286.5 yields 1.33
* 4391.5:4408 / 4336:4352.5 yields 1.21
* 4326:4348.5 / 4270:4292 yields 1.48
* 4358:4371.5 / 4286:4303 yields 1.71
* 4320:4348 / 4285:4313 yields 1.37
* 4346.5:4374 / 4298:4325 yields 1.34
